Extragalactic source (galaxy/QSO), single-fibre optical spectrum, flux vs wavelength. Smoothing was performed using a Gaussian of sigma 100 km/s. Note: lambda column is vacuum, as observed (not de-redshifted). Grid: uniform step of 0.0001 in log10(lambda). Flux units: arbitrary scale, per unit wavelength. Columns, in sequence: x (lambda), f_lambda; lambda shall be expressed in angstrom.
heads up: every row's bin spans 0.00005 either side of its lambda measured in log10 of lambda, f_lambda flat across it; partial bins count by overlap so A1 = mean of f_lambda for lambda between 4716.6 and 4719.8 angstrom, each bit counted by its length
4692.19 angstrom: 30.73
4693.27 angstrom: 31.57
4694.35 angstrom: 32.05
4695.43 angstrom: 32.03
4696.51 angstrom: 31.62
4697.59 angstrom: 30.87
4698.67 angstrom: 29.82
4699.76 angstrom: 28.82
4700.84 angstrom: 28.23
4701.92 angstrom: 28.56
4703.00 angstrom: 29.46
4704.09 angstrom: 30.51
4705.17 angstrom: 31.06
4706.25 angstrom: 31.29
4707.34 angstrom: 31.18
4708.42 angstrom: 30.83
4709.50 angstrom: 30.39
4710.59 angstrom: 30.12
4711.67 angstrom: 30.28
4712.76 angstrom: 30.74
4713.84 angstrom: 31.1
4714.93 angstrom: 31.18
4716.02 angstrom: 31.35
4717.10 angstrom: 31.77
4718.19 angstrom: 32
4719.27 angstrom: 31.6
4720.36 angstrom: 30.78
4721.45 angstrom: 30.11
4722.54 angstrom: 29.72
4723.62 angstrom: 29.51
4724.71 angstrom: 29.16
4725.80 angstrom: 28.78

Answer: 31.8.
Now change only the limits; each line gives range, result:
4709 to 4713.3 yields 30.4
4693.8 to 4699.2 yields 31.3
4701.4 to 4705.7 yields 29.9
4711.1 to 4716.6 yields 30.9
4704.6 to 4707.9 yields 31.2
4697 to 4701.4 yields 29.5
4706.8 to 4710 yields 30.9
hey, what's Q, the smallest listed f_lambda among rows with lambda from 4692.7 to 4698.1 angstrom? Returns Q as 30.87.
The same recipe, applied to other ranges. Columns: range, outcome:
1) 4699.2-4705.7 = 28.23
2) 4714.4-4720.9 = 30.78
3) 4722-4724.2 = 29.51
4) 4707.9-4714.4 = 30.12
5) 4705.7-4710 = 30.39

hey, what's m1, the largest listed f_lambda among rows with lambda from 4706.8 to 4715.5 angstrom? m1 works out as 31.18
